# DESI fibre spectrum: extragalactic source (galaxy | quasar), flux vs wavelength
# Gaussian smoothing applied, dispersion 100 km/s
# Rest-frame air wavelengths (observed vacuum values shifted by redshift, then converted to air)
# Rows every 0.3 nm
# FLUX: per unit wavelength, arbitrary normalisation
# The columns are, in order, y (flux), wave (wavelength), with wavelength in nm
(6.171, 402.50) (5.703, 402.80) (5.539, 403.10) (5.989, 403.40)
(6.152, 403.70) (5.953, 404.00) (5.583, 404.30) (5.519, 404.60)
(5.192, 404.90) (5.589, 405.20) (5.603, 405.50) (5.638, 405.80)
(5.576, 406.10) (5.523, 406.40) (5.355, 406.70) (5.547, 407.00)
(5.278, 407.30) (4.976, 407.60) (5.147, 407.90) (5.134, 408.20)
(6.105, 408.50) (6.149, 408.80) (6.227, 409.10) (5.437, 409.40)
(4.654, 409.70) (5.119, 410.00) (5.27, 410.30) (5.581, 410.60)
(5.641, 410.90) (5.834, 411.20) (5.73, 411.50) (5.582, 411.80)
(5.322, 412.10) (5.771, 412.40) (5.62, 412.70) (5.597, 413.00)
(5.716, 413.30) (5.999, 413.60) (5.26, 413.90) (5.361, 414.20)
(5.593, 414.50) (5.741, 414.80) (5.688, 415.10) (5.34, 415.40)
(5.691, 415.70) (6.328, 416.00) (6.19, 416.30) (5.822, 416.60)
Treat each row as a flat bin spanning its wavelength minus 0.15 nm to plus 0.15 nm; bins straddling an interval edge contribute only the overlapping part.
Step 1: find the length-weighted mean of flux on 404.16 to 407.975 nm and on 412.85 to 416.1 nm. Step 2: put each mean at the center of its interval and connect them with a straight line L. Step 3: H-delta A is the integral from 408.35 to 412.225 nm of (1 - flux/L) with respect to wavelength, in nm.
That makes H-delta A -0.03 nm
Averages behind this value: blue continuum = 5.43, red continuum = 5.65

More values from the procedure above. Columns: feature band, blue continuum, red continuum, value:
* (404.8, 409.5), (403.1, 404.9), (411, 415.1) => 0.147 nm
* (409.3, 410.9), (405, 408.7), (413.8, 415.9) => 0.073 nm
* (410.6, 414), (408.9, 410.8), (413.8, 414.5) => -0.162 nm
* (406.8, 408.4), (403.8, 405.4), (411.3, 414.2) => 0.099 nm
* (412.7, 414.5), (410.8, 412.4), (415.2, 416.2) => 0.040 nm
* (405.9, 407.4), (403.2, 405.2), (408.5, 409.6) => 0.088 nm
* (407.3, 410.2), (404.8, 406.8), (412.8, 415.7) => 0.058 nm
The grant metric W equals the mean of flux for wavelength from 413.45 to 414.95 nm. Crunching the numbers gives 5.59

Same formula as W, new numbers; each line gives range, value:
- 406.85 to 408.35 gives 5.22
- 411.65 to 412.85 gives 5.57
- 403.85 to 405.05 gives 5.56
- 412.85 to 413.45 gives 5.66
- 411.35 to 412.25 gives 5.54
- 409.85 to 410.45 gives 5.19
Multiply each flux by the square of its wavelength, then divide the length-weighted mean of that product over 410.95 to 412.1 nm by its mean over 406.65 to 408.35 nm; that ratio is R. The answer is 1.1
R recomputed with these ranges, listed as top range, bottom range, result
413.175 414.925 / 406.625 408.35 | 1.11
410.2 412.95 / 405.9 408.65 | 1.06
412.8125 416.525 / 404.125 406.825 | 1.08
